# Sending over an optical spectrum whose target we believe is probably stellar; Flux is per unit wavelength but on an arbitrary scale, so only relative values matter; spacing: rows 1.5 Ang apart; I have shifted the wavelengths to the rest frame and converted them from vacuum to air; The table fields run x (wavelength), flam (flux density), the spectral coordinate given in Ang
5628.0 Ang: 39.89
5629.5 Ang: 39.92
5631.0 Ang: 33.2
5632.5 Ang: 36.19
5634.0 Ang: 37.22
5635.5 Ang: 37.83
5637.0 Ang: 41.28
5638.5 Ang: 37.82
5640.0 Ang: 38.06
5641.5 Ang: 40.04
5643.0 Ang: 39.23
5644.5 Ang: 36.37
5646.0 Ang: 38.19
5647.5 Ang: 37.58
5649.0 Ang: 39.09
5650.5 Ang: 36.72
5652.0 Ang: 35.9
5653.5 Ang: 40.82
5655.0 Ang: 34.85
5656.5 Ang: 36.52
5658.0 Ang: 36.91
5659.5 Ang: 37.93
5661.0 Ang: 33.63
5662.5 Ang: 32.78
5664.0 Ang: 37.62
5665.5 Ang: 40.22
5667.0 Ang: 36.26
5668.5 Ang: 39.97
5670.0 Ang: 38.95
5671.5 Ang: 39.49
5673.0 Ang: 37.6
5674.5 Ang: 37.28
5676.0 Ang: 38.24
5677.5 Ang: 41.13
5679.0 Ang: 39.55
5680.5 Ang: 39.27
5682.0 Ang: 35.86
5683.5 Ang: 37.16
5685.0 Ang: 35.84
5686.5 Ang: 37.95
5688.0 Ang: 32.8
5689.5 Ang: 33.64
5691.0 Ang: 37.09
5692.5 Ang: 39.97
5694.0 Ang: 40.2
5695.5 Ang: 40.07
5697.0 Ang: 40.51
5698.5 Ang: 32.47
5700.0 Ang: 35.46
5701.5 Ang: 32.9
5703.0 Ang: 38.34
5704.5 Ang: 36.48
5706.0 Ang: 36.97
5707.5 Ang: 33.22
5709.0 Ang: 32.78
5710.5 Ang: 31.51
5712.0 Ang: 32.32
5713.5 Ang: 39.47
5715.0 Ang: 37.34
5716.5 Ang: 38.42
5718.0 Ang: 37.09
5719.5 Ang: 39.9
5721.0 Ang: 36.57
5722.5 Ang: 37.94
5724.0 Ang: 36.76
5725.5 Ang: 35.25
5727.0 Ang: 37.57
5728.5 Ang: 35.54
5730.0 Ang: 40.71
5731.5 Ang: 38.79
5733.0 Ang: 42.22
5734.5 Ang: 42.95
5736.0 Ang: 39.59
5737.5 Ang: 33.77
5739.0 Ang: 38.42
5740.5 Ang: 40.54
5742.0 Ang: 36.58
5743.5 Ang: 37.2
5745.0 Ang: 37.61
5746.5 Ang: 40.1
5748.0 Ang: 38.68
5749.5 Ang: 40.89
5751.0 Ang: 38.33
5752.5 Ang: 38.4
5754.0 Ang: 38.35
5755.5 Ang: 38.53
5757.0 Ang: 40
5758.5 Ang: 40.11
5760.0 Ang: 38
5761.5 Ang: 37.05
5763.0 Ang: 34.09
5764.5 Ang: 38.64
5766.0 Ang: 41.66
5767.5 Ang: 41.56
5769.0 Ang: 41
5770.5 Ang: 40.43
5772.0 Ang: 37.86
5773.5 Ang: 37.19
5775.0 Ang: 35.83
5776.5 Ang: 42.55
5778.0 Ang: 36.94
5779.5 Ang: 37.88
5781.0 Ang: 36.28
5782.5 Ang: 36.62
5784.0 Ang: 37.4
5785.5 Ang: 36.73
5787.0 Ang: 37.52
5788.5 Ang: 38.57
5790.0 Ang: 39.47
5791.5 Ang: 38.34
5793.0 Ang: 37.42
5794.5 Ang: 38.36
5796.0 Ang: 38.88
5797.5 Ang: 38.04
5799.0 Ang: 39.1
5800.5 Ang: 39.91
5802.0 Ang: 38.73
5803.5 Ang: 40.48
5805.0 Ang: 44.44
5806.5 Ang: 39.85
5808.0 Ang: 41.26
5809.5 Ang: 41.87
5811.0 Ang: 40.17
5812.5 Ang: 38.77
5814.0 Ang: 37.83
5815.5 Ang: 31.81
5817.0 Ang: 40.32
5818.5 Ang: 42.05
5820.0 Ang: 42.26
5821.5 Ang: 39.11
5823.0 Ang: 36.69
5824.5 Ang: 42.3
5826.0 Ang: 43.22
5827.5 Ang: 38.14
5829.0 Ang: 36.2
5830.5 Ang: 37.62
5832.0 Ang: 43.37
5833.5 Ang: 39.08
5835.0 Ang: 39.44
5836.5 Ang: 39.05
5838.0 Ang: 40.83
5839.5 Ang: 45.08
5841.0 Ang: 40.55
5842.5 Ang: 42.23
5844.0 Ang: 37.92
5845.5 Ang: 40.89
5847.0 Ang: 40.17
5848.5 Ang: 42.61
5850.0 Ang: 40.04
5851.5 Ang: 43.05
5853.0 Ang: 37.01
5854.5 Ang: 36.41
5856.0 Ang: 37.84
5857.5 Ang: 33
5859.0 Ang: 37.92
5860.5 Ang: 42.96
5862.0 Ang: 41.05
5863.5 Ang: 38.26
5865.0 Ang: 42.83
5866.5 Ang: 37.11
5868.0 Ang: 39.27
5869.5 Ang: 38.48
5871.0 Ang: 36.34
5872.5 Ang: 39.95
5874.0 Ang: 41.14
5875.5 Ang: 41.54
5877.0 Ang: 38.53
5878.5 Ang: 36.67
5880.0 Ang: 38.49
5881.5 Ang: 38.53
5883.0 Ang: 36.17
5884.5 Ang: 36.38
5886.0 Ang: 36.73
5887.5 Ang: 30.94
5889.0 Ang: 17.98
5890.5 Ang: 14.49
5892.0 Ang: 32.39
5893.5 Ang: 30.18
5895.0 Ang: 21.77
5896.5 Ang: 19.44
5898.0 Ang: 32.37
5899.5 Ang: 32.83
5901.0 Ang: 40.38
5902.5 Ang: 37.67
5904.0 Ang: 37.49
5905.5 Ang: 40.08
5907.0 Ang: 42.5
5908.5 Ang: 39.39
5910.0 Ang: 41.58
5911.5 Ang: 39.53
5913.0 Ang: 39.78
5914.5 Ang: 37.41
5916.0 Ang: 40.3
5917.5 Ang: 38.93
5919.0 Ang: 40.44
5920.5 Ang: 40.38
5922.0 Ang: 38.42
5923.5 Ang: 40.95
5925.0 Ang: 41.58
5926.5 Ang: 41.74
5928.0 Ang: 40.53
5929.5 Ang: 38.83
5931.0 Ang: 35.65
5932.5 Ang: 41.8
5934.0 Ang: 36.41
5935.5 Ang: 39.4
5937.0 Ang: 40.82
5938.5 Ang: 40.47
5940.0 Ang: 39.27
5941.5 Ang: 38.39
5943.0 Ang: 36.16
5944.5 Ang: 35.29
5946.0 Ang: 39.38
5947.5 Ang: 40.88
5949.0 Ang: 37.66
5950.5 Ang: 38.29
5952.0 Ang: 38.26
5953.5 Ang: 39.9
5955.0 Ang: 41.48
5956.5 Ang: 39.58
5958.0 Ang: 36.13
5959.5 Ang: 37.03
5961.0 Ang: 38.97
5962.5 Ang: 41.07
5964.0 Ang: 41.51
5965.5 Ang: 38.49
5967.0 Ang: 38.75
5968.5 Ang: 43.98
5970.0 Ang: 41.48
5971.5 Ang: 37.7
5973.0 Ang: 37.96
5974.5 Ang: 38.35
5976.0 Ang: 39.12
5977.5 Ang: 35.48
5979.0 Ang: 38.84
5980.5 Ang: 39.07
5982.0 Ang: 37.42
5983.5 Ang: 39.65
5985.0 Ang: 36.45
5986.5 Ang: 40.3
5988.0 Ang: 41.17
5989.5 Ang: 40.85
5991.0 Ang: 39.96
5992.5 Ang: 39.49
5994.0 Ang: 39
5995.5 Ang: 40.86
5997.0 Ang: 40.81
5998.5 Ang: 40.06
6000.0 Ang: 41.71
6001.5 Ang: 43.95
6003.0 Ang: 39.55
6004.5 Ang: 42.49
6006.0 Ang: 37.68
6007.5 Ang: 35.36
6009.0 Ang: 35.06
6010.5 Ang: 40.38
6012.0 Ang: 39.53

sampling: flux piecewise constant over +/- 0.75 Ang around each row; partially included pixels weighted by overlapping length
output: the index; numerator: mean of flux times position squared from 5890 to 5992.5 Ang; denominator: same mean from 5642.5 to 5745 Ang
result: 1.11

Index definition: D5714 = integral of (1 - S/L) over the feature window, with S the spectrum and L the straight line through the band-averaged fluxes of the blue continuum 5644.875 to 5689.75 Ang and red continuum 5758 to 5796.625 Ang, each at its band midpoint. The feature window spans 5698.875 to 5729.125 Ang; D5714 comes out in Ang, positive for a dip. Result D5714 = 1.4 Ang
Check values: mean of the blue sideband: 37.4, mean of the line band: 36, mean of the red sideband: 38.3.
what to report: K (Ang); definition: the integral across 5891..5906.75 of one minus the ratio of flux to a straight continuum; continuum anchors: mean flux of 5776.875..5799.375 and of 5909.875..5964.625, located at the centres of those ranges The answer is 2.6 Ang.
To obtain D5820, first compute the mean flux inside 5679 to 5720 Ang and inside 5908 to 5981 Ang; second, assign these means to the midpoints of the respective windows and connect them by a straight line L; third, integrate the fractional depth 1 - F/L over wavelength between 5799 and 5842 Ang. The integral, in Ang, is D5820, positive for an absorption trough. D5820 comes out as -2.4 Ang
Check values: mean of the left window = 36.5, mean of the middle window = 40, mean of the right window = 39.2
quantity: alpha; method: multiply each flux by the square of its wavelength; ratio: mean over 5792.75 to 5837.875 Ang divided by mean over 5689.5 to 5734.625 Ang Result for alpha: 1.11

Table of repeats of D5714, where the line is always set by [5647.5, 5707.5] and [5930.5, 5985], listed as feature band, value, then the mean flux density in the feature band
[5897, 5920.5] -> 0.0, 38.6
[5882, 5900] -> 4.6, 28.6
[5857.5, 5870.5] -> -0.3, 39.3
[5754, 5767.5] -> -0.3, 38.7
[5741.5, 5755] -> -0.3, 38.5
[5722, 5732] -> 0.0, 37.5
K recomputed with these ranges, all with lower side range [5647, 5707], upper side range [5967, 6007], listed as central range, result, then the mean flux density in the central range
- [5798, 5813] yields -0.8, 40.4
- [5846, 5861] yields -0.2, 39.1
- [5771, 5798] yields 0.2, 37.9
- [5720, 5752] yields -0.6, 38.4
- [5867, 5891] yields 2.2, 35.3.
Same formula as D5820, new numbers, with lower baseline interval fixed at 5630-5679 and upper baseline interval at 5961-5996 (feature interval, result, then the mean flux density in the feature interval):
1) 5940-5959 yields 0.4 Ang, 38.5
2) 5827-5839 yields -0.2 Ang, 39.4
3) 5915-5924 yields -0.2 Ang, 39.8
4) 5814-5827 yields -0.3 Ang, 39.6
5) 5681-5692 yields 0.6 Ang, 35.9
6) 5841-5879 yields -0.6 Ang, 39.4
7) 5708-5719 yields 0.7 Ang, 35.6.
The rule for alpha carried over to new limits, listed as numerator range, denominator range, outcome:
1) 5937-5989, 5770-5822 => 1.06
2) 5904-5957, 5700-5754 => 1.13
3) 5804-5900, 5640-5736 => 1.06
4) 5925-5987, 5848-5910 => 1.11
